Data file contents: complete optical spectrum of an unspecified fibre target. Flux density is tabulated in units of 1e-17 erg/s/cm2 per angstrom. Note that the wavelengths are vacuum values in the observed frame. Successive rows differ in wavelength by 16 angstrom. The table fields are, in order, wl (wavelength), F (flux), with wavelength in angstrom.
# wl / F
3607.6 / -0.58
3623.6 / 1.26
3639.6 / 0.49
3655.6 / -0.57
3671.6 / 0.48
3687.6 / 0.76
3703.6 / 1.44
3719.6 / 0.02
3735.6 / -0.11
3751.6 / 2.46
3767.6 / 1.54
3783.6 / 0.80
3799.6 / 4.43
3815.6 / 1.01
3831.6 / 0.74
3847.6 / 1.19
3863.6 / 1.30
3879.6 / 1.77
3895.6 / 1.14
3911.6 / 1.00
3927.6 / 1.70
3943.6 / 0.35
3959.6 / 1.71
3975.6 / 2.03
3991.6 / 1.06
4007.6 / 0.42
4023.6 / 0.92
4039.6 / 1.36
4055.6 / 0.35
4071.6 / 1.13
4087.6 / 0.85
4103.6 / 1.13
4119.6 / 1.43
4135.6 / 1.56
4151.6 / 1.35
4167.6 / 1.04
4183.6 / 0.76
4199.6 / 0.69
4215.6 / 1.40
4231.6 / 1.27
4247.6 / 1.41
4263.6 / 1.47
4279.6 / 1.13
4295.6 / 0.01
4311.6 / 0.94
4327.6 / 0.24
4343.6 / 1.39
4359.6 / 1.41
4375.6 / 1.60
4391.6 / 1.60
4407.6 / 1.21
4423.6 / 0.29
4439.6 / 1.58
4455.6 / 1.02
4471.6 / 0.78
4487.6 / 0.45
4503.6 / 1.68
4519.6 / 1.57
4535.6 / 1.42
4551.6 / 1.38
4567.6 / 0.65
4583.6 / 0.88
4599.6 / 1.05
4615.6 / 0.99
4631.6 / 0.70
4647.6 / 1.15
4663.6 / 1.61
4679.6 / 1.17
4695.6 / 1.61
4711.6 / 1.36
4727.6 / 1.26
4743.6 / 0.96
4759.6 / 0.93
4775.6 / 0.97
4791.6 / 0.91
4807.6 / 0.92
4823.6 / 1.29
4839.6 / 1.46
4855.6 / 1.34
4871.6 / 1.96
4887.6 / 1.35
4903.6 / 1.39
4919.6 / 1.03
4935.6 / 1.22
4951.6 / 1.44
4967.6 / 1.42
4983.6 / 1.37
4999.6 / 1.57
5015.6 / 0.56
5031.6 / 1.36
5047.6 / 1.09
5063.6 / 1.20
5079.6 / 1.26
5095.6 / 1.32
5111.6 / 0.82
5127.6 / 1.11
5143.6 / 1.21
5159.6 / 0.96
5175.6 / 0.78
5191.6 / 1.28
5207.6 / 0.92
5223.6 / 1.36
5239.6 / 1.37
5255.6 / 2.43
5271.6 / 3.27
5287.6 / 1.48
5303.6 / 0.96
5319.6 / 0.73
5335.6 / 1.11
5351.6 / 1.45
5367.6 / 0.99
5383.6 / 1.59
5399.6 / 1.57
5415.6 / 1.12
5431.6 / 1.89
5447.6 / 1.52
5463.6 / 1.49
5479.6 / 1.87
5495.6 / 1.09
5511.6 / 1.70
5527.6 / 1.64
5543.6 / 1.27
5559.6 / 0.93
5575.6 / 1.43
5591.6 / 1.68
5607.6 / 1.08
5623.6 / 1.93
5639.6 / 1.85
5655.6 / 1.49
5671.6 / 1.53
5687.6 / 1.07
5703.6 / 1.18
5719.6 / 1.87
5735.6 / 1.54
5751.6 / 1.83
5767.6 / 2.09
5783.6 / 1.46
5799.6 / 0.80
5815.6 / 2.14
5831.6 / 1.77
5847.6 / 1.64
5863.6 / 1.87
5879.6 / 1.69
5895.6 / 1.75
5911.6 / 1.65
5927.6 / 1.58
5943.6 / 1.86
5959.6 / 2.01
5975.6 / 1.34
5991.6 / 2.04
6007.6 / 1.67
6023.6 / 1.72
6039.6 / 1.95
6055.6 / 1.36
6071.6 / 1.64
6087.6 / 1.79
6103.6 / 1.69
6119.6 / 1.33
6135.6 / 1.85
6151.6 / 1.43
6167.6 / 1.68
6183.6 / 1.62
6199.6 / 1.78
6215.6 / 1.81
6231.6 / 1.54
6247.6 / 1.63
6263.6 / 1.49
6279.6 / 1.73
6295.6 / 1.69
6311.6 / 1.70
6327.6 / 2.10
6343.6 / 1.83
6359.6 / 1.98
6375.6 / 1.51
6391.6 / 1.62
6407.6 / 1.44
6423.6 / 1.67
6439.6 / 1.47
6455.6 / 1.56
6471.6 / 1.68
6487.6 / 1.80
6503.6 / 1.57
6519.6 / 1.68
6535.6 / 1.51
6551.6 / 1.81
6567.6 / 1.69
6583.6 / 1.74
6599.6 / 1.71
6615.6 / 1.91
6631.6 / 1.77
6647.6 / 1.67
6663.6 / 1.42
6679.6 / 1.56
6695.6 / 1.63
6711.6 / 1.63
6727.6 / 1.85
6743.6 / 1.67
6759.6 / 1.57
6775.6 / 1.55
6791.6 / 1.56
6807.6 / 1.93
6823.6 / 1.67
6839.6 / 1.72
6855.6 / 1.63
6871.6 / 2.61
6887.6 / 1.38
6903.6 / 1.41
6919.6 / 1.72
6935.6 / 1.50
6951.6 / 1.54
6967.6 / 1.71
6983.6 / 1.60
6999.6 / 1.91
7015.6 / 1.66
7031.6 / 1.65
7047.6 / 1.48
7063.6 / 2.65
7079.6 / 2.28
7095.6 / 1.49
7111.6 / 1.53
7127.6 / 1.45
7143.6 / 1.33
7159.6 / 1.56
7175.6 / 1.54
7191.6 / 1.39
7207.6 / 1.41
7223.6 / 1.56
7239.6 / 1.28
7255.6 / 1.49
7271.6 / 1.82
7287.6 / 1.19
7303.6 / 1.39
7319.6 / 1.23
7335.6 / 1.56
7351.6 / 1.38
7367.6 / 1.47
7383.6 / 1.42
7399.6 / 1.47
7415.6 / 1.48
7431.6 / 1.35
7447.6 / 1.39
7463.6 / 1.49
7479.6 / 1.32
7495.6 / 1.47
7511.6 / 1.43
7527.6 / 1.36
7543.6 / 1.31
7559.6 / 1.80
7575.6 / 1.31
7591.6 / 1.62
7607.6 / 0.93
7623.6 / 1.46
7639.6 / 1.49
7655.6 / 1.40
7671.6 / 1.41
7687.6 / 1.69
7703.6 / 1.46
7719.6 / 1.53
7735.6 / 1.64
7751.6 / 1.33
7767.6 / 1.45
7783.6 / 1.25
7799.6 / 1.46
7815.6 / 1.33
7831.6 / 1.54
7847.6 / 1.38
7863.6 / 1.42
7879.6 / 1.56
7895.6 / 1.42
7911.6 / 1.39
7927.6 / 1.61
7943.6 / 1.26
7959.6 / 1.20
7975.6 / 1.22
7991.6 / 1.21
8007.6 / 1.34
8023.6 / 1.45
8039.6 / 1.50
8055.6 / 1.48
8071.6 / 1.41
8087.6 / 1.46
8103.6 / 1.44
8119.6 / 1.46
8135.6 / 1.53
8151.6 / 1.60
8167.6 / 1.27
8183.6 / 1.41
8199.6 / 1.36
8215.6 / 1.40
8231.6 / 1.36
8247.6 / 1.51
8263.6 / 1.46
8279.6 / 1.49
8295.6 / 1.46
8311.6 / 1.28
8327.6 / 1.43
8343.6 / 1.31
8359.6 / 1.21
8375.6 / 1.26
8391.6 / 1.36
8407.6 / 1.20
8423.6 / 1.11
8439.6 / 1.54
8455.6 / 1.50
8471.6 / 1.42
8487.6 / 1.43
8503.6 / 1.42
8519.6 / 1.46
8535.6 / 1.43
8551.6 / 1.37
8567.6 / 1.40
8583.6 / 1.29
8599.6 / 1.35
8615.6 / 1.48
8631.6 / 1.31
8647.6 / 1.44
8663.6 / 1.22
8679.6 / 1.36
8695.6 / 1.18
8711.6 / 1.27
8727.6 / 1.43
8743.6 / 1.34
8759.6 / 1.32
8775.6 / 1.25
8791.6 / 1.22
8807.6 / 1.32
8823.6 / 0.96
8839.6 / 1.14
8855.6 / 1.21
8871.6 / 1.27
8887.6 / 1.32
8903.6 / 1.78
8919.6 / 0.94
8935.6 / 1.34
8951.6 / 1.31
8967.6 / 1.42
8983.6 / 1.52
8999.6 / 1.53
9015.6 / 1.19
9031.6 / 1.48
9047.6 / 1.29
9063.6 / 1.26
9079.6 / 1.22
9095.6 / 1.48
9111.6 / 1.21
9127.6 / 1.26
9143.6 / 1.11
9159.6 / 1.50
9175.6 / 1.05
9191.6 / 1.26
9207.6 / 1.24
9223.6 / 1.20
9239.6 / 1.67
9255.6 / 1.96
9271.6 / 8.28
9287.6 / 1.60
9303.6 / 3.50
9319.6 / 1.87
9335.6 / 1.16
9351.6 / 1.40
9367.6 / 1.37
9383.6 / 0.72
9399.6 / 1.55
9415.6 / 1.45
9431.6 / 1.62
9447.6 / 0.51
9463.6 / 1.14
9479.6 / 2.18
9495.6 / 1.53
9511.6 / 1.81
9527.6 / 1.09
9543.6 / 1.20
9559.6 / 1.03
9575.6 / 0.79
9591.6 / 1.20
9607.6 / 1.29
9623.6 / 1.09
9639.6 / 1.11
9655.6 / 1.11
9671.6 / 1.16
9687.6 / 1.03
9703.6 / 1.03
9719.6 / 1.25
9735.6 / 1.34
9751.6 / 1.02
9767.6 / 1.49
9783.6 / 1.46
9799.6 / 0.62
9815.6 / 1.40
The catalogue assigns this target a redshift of 0.41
